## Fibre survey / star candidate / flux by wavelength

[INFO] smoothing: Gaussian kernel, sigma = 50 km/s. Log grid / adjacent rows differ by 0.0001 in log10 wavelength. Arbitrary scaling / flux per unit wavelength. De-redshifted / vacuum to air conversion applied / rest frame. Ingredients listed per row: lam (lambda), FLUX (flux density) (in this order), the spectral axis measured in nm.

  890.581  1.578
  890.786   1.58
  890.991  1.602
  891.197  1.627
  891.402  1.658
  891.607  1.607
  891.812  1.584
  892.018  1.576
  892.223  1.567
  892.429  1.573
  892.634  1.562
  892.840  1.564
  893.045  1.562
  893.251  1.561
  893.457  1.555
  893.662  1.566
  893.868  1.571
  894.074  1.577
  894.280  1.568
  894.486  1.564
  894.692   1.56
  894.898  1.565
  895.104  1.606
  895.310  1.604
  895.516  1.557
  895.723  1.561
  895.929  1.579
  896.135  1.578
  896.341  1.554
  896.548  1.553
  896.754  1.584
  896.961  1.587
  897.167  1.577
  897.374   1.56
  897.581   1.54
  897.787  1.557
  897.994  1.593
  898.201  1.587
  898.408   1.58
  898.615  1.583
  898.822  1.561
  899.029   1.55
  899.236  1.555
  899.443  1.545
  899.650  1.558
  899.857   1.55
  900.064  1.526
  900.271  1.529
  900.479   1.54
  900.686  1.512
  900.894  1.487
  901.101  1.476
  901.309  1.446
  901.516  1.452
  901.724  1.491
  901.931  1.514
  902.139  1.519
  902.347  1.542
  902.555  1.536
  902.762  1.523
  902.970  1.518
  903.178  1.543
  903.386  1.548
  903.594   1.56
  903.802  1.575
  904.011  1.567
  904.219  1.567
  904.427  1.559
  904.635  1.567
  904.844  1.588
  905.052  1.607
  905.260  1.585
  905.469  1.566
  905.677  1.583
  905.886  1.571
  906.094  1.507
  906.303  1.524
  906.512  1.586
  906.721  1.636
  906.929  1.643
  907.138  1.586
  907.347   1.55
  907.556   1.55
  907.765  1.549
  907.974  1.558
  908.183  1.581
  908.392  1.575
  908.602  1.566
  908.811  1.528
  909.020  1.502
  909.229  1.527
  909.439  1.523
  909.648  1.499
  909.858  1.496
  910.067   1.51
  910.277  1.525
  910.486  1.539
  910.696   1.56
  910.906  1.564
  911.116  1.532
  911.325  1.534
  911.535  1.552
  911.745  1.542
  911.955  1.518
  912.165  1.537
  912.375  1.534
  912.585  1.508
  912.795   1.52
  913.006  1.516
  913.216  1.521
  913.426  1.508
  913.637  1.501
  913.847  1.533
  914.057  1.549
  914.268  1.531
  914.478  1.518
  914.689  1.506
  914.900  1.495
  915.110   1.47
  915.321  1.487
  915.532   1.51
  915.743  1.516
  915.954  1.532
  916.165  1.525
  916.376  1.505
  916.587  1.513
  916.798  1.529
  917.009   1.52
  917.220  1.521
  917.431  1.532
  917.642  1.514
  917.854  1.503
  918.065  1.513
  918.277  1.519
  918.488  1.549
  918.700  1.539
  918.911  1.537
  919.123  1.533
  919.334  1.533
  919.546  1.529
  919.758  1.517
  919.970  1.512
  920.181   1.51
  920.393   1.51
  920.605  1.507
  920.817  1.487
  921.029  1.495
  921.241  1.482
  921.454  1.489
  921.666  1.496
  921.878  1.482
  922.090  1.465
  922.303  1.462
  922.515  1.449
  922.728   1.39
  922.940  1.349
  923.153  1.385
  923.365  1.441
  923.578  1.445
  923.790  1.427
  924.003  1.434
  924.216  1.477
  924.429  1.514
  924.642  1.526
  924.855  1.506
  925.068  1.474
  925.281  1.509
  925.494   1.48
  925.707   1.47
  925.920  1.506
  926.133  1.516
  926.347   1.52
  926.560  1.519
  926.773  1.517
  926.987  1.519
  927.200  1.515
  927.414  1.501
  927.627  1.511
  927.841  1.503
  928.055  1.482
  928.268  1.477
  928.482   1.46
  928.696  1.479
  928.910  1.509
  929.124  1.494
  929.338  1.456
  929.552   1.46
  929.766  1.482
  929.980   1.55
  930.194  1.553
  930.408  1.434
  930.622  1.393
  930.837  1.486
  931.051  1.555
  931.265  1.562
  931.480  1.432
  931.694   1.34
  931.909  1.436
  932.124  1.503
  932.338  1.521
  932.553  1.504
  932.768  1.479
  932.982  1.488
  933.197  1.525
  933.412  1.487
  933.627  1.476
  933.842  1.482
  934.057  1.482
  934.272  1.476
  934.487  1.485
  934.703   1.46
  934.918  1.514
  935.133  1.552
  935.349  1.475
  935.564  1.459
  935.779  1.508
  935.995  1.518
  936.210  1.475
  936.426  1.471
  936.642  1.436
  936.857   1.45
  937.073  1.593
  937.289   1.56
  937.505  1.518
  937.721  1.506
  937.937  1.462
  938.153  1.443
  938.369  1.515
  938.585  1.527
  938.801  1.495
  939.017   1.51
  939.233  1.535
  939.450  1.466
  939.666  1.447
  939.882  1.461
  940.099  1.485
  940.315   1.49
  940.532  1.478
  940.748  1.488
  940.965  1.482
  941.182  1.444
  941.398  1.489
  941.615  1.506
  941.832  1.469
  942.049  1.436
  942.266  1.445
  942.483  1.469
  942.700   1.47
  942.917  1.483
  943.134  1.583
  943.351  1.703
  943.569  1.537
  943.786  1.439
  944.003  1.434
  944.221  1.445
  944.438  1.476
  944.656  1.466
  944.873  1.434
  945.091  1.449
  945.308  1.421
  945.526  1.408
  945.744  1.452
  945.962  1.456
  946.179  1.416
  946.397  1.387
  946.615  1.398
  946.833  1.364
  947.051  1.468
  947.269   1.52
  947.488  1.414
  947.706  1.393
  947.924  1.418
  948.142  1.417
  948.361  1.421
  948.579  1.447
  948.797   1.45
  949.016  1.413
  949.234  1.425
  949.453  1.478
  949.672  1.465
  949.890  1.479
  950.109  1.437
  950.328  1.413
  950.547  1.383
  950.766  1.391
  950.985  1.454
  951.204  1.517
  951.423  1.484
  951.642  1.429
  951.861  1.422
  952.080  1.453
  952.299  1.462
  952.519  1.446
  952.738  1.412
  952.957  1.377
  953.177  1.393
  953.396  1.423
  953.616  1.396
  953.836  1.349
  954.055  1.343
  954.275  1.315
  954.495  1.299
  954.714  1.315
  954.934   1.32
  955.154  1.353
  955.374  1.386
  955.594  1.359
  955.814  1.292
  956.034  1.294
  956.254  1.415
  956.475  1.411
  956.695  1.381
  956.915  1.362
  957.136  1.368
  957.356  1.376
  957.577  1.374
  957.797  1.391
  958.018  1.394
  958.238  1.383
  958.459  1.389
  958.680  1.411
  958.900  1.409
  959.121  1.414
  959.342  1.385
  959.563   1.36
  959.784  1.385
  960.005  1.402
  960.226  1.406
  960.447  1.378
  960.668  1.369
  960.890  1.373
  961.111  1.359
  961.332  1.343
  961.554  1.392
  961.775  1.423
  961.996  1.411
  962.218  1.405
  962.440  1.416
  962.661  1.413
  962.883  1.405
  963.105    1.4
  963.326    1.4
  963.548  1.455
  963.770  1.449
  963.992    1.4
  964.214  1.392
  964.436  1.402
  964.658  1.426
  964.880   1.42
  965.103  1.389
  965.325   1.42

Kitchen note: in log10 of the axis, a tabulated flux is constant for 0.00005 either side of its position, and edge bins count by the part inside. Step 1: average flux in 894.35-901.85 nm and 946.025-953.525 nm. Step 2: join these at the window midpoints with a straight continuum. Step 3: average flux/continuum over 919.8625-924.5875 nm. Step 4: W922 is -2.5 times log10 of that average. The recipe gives 0.02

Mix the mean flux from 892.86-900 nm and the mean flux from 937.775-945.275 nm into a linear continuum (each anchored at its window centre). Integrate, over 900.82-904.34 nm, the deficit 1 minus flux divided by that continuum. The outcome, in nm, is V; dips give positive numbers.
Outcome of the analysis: 0.078 nm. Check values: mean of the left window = 1.57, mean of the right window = 1.48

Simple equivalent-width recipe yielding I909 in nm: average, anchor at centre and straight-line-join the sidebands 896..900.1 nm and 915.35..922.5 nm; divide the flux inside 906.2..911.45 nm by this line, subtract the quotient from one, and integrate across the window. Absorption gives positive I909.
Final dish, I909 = -0.04 nm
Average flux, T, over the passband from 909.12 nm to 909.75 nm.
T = 1.52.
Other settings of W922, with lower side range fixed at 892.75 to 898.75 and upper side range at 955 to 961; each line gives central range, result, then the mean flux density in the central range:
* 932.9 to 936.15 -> -0.03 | 1.49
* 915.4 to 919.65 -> -0.01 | 1.52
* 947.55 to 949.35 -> -0.01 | 1.42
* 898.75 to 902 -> 0.03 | 1.52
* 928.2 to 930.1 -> -0.01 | 1.49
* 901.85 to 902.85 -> 0.02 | 1.53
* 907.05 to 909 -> -0.02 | 1.56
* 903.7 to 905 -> -0.02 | 1.57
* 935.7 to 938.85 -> -0.04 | 1.5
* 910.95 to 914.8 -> -0.01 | 1.53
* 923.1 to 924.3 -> 0.04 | 1.44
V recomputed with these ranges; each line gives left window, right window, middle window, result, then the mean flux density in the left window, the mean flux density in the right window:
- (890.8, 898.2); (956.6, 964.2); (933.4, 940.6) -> -0.16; 1.58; 1.39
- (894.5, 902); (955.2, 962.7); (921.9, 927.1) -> 0.02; 1.55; 1.38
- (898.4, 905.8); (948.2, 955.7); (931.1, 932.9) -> -0.02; 1.54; 1.41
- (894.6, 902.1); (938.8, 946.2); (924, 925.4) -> 0.01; 1.55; 1.48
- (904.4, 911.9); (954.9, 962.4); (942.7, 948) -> -0.12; 1.55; 1.38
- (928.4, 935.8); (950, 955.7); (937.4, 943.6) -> -0.19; 1.48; 1.4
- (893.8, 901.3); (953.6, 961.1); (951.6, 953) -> -0.05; 1.56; 1.37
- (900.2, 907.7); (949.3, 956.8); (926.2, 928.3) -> -0.05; 1.55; 1.4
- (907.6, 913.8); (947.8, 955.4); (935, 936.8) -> -0.04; 1.53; 1.41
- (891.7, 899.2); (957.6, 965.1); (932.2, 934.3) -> -0.03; 1.57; 1.4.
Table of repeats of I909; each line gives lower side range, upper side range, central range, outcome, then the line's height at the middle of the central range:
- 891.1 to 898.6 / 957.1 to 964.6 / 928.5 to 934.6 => -0.03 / 1.48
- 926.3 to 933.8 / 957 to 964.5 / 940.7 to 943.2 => -0.04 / 1.45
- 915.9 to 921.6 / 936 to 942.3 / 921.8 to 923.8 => 0.11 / 1.51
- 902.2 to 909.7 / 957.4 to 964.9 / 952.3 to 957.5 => 0.18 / 1.42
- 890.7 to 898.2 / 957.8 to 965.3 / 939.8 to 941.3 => -0.02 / 1.45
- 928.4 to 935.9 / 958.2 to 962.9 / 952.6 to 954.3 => 0.04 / 1.42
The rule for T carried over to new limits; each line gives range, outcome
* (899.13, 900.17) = 1.55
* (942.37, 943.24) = 1.5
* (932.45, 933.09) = 1.49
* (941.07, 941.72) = 1.48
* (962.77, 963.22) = 1.4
